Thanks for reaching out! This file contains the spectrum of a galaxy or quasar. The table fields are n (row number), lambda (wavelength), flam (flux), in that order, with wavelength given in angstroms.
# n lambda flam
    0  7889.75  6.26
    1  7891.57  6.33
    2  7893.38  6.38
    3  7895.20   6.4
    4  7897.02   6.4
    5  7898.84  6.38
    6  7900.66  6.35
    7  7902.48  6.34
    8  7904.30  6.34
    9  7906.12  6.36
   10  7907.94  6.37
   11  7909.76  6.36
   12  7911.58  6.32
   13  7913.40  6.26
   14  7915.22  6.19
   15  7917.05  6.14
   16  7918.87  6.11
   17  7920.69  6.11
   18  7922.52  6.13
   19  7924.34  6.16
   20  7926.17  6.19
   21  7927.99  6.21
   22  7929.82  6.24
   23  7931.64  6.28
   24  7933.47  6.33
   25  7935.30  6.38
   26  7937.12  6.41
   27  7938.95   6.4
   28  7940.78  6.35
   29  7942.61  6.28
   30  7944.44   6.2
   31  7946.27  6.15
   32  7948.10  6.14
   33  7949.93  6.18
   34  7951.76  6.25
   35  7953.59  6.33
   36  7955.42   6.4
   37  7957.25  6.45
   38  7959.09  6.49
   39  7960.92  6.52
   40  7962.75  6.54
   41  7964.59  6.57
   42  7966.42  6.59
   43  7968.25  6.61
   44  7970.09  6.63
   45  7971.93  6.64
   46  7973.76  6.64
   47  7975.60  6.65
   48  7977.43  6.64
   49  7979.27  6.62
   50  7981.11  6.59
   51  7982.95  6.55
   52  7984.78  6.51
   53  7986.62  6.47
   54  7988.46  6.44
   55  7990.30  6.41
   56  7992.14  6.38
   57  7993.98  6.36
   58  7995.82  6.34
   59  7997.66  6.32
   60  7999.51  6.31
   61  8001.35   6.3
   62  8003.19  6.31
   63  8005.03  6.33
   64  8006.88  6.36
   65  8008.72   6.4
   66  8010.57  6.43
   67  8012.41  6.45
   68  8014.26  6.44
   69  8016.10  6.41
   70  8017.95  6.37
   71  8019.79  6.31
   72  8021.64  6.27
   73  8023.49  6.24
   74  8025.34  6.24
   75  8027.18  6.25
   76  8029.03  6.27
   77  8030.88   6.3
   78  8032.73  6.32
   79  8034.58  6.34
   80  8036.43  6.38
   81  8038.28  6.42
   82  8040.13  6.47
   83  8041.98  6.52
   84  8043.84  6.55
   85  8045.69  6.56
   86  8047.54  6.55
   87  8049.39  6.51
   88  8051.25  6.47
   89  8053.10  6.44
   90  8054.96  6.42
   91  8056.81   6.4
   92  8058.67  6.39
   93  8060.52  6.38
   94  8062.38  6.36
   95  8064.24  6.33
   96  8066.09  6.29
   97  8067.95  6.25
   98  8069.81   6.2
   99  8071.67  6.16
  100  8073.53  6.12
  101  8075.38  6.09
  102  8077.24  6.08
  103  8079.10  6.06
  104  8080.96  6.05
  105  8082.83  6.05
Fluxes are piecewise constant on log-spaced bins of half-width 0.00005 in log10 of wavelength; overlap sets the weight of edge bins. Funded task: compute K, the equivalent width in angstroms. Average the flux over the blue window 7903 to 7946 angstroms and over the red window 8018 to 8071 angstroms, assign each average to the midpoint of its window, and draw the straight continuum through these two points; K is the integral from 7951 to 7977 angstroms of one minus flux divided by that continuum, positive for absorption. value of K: -0.9 angstroms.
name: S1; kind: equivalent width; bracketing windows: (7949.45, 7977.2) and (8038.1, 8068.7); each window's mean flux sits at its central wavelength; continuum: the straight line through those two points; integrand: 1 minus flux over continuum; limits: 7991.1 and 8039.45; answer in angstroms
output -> 0.9 angstroms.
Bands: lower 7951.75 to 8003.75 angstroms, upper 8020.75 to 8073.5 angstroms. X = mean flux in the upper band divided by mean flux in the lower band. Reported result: 1.0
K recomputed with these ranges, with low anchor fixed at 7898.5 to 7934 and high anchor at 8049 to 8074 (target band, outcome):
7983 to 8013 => -0.4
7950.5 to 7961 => -0.2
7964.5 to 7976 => -0.6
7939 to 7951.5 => 0.1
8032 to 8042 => -0.1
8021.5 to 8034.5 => 0.1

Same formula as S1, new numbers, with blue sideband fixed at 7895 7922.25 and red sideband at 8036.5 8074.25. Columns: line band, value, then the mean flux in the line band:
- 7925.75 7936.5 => 0.0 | 6.28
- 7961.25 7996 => -1.1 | 6.54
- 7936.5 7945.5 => 0.0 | 6.32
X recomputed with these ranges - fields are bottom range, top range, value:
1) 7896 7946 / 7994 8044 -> 1.01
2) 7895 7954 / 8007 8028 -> 1.01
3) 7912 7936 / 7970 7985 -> 1.06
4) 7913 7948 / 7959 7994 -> 1.05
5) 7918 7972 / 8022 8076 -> 1.00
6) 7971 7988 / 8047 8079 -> 0.96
